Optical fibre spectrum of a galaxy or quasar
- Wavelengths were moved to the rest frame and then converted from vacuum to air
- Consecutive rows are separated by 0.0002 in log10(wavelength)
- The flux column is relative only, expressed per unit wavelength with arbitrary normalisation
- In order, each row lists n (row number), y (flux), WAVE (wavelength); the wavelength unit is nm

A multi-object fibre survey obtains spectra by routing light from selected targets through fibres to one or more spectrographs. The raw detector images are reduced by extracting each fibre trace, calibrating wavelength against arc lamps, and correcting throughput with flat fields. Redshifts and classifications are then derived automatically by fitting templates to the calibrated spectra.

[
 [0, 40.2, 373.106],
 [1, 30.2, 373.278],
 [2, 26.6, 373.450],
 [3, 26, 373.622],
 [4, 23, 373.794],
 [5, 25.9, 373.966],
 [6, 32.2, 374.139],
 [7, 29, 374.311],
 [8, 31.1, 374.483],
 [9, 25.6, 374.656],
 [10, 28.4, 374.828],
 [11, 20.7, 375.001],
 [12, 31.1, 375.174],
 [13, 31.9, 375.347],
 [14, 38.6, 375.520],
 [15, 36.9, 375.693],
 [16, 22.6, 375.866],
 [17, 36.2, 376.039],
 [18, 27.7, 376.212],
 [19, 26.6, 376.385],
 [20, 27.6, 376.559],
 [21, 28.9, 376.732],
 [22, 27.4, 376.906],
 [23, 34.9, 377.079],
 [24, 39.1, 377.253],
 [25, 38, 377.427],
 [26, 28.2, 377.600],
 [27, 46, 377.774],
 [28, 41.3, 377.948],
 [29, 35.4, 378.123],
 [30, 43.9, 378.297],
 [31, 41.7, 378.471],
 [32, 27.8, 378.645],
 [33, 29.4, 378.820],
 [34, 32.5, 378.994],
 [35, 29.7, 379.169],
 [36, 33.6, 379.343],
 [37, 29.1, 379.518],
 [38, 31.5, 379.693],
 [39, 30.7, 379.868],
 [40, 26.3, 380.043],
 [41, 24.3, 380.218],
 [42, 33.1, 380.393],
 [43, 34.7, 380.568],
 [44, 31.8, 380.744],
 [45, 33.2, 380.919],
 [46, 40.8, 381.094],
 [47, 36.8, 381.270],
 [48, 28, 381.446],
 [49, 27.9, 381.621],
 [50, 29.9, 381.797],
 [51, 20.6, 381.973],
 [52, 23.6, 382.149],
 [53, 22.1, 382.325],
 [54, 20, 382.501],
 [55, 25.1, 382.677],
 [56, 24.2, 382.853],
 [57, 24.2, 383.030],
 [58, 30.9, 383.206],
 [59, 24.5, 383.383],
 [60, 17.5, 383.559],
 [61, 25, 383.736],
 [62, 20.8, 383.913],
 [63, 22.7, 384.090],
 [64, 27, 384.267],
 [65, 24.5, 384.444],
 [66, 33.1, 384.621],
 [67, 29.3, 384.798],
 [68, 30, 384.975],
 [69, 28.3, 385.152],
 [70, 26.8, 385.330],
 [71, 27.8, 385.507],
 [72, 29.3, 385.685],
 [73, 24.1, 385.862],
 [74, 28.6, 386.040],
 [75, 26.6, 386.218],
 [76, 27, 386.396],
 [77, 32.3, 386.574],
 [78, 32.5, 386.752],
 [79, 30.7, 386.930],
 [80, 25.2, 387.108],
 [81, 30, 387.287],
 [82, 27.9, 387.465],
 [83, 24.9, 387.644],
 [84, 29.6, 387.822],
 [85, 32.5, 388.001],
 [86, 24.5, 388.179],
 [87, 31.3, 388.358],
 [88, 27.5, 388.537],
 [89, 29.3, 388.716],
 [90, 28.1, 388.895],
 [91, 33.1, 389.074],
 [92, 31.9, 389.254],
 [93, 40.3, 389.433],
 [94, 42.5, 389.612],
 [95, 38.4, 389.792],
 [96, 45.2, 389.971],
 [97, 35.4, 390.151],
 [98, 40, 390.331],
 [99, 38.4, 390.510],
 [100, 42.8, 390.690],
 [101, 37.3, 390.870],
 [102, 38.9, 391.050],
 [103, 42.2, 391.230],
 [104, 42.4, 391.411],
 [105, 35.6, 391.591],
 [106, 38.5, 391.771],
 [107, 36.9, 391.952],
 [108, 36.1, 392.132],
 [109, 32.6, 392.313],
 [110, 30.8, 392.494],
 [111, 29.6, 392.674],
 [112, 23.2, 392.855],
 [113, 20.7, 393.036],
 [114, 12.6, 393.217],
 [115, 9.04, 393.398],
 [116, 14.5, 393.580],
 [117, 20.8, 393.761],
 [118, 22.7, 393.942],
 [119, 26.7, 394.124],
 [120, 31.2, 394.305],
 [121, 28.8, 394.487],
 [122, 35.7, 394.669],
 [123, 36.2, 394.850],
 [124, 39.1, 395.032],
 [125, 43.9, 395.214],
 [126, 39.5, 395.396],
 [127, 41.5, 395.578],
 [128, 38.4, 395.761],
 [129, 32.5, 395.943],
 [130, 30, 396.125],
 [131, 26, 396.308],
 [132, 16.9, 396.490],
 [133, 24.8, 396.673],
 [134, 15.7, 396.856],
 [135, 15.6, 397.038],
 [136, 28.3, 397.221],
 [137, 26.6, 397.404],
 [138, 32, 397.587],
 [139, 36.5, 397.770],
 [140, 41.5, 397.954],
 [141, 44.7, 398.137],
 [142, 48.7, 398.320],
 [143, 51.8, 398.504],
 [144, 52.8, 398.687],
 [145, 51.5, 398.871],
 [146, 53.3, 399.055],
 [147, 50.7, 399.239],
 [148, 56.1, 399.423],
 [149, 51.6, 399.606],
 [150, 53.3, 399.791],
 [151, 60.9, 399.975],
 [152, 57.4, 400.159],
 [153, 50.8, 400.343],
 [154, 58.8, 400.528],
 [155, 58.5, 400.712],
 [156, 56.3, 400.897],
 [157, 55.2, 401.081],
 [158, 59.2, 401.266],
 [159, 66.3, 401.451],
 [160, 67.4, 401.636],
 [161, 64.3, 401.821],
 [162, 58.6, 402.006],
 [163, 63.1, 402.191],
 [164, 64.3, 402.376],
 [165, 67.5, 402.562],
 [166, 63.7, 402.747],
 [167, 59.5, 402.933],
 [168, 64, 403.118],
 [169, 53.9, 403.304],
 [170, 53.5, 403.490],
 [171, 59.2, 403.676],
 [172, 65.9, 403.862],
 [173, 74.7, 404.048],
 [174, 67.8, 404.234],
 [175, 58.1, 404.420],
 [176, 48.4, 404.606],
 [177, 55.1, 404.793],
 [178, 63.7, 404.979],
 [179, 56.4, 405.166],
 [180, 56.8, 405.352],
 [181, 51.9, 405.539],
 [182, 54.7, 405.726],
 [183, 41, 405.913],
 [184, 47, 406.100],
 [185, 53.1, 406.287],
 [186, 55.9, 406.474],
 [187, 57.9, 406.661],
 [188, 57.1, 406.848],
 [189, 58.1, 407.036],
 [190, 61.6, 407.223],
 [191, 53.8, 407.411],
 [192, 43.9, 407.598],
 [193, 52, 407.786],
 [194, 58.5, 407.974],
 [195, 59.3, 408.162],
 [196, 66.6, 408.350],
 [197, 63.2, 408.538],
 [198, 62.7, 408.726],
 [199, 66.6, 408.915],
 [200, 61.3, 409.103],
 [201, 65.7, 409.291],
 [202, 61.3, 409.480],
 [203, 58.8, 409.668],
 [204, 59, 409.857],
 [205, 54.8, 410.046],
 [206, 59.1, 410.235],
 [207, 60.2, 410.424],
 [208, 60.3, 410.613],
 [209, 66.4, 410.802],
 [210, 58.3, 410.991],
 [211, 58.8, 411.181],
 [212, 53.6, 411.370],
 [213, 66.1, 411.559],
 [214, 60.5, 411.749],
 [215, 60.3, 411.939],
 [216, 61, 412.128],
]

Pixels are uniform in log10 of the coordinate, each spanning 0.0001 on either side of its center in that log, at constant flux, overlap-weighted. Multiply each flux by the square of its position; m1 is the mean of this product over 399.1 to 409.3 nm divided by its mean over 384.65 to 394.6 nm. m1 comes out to 2.1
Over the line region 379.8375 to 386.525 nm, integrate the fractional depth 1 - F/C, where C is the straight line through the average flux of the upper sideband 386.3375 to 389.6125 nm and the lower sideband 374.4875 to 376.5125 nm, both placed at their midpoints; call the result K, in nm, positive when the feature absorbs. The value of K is 0.59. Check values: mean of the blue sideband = 29.7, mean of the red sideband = 30.3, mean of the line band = 27.4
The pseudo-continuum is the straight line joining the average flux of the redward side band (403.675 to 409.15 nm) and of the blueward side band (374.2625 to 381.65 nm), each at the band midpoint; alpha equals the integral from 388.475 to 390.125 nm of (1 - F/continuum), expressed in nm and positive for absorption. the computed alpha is 0.276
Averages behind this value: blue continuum 32.1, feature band 35.3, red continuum 57.7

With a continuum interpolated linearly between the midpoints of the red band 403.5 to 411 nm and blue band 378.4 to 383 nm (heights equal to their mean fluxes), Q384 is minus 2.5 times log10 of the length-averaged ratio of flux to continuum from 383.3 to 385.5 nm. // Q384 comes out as 0.281 mag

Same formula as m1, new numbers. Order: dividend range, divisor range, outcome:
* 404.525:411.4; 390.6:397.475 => 2.05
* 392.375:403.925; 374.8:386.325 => 1.60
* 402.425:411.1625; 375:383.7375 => 2.21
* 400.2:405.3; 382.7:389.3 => 2.38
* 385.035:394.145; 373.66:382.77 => 1.06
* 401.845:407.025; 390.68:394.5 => 2.10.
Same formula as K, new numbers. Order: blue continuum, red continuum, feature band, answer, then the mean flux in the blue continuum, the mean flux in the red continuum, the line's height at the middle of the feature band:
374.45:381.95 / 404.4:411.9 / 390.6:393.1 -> 0.50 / 32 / 57.7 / 43.7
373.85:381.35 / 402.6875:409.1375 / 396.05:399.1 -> 0.94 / 32.1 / 57.8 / 50.3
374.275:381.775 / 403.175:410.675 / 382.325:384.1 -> 0.64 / 32.1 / 58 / 36.7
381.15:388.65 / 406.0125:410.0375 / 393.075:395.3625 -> 0.74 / 27.1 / 58.2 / 39.6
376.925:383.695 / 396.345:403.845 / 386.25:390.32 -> 0.72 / 30.8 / 50.4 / 38.7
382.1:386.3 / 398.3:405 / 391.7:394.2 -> 0.99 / 25.7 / 58.6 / 42.2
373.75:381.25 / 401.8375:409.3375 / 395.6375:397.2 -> 0.76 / 31.9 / 58.7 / 49.9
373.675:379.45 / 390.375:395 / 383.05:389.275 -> 0.68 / 31.9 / 30.8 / 31.2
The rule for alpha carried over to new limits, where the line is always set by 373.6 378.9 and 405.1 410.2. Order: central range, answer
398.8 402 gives -0.37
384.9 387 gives 0.58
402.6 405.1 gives -0.31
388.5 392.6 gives 0.62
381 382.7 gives 0.41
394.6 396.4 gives 0.42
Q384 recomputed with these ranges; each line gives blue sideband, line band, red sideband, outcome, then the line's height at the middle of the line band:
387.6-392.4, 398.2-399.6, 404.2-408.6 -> -0.12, 46.5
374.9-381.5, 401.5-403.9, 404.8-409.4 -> -0.16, 53.3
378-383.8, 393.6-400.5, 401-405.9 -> 0.33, 51.5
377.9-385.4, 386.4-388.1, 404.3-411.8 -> 0.19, 35.2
